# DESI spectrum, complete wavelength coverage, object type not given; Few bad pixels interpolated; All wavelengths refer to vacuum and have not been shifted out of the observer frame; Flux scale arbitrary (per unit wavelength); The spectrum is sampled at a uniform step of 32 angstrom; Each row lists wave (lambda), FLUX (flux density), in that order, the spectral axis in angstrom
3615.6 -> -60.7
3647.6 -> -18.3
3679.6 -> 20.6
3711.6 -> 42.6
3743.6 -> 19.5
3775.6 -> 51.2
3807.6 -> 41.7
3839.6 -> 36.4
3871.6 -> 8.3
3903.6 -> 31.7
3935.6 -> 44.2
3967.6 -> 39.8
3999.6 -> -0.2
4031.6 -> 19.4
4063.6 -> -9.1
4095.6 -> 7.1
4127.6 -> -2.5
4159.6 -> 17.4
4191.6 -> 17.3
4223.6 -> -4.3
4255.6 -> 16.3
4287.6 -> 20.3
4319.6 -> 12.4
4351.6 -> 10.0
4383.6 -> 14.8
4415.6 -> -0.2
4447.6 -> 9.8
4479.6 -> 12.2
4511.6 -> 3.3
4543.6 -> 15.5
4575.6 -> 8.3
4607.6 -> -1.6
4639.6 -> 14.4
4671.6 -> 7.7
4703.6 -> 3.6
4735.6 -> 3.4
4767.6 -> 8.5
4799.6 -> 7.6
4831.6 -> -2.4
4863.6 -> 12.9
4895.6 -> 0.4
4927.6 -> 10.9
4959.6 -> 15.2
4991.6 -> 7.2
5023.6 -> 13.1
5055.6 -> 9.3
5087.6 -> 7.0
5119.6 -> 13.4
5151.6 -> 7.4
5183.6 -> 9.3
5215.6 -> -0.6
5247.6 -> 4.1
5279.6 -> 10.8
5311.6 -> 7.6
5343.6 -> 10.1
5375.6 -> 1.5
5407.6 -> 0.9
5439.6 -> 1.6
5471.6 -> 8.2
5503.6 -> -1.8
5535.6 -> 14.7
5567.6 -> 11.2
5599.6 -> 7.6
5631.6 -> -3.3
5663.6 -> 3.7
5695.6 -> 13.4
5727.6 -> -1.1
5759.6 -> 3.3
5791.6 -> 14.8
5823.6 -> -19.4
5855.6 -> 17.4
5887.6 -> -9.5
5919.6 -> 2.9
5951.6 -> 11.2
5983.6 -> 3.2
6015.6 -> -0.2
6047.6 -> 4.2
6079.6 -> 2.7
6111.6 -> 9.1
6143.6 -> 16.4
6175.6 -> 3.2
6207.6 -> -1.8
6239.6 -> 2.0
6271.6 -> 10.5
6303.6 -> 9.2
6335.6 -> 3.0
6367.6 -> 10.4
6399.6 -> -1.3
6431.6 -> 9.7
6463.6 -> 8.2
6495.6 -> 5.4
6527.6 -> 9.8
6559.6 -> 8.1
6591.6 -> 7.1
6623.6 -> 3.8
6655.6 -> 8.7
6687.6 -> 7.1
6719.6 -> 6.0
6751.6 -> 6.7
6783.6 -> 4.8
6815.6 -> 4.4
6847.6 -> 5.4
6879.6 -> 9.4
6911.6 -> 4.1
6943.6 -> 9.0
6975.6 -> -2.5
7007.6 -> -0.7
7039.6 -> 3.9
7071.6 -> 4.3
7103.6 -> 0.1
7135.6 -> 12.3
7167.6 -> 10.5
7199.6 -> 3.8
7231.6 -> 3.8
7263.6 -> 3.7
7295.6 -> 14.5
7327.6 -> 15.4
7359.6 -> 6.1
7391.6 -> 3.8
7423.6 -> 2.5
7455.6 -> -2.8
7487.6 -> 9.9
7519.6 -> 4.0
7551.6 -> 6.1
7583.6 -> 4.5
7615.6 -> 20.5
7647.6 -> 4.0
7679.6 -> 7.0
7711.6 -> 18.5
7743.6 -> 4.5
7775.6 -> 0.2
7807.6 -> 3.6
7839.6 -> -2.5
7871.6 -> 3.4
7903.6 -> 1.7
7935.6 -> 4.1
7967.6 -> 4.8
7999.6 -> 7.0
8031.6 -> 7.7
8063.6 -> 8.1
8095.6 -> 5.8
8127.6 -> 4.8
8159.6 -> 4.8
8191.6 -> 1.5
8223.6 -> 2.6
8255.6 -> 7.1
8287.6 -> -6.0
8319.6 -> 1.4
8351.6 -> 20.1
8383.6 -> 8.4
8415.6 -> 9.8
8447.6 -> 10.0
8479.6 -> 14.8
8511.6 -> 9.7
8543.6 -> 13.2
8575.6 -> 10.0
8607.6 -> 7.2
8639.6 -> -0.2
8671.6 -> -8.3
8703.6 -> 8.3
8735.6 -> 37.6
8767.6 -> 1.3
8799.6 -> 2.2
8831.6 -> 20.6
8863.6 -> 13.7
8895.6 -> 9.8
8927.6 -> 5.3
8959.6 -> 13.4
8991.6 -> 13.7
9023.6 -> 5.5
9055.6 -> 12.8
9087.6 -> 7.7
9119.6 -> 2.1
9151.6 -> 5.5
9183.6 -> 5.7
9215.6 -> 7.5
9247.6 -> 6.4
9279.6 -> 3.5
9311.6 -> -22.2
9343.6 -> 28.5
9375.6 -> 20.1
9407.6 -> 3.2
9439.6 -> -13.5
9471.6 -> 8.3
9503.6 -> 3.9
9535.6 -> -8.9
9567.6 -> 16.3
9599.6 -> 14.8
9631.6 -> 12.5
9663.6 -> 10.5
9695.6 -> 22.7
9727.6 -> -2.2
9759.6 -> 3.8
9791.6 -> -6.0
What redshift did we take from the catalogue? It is 1.34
